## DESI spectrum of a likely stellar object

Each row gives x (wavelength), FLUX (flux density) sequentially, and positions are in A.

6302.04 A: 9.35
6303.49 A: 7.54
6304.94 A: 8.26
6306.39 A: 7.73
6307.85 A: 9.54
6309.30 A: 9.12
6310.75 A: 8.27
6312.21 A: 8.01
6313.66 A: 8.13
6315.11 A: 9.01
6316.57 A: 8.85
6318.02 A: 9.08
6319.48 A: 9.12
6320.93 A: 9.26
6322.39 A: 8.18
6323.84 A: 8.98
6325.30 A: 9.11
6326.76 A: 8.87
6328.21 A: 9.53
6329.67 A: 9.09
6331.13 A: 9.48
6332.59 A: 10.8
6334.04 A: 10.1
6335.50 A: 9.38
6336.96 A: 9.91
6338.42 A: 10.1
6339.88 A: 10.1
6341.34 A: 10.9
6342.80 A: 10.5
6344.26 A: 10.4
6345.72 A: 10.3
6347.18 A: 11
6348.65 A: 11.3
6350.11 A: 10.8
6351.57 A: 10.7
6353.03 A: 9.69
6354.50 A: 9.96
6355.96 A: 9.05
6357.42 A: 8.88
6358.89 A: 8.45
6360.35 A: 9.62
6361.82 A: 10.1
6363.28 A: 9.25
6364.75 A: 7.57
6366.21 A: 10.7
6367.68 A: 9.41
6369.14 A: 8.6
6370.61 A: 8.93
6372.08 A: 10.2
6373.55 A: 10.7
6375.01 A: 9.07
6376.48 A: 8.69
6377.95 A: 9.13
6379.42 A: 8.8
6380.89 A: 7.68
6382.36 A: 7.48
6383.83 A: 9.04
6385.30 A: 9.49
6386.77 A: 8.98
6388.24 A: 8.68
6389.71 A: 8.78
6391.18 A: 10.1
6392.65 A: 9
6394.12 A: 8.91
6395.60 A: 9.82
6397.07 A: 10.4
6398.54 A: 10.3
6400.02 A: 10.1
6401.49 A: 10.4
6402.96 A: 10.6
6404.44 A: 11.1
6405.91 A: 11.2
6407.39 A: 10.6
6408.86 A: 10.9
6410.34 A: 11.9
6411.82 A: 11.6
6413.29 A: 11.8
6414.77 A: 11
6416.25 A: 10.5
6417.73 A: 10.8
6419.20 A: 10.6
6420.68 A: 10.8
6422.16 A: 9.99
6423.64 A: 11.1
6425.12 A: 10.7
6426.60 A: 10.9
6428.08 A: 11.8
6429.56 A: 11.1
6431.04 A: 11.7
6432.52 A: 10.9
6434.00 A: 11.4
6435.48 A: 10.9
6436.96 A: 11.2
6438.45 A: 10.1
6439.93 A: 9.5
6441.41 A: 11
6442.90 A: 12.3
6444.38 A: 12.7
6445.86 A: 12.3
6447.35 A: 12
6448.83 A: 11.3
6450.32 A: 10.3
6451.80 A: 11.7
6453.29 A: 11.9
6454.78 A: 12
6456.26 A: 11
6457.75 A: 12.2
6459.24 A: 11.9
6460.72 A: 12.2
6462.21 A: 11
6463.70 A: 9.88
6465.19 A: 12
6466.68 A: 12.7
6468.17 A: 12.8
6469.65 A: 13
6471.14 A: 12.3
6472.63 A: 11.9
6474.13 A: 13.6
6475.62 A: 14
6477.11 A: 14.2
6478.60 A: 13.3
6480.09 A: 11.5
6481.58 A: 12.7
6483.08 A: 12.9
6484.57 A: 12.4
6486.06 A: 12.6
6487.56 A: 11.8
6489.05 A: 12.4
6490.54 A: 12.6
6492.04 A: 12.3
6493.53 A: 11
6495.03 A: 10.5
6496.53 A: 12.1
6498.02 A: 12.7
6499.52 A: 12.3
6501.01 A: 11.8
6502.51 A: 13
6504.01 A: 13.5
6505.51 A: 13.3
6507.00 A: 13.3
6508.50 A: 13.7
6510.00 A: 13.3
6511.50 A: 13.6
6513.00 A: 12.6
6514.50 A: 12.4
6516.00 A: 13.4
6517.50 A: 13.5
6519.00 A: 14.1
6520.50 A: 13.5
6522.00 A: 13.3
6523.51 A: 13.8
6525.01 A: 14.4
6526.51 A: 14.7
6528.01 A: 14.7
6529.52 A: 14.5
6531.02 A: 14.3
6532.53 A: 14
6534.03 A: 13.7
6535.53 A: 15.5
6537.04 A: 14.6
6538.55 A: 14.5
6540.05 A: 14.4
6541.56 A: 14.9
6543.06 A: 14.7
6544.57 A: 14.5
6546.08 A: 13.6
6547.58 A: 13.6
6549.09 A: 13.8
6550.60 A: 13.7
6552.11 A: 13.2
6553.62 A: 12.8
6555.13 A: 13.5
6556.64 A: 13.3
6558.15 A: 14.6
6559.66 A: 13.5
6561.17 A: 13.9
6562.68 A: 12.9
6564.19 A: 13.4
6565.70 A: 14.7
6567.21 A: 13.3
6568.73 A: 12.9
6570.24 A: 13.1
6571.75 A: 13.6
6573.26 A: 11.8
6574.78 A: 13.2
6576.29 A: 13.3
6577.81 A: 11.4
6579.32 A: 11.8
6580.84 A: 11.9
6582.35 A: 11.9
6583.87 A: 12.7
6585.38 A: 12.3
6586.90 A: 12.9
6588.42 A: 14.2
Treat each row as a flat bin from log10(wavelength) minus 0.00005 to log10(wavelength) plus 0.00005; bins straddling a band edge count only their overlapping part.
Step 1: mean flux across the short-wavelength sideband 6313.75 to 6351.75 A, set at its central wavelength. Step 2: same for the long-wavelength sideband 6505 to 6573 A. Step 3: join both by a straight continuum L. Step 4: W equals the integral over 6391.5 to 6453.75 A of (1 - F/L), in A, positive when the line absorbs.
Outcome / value 3.2 A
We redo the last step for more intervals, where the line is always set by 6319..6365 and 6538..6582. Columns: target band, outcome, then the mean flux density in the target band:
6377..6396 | 2.9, 8.89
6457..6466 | 0.2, 11.5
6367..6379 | 1.1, 9.33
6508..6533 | -1.9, 13.7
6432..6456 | 0.2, 11.3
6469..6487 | -1.2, 12.8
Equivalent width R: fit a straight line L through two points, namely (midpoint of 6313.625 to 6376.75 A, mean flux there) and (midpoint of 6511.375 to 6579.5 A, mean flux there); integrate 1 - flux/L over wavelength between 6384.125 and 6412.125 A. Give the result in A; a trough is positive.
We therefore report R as 1.5 A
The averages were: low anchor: 9.61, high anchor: 13.7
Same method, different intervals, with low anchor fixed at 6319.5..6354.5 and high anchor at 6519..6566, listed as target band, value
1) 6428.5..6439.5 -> 0.8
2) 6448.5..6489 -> 1.1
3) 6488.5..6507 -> 1.1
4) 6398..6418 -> 0.7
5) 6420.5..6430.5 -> 0.6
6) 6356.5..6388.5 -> 4.7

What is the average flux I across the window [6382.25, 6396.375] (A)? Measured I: 9.1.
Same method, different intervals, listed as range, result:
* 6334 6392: 9.55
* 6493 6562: 13.6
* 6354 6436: 10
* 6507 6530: 13.7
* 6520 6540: 14.3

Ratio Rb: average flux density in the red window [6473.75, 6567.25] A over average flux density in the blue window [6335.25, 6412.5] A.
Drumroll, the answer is 1.37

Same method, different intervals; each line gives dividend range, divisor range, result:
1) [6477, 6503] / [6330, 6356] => 1.20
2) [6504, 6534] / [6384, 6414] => 1.34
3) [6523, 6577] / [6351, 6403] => 1.48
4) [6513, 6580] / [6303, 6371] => 1.45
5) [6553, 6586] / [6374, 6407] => 1.37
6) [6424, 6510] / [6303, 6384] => 1.29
